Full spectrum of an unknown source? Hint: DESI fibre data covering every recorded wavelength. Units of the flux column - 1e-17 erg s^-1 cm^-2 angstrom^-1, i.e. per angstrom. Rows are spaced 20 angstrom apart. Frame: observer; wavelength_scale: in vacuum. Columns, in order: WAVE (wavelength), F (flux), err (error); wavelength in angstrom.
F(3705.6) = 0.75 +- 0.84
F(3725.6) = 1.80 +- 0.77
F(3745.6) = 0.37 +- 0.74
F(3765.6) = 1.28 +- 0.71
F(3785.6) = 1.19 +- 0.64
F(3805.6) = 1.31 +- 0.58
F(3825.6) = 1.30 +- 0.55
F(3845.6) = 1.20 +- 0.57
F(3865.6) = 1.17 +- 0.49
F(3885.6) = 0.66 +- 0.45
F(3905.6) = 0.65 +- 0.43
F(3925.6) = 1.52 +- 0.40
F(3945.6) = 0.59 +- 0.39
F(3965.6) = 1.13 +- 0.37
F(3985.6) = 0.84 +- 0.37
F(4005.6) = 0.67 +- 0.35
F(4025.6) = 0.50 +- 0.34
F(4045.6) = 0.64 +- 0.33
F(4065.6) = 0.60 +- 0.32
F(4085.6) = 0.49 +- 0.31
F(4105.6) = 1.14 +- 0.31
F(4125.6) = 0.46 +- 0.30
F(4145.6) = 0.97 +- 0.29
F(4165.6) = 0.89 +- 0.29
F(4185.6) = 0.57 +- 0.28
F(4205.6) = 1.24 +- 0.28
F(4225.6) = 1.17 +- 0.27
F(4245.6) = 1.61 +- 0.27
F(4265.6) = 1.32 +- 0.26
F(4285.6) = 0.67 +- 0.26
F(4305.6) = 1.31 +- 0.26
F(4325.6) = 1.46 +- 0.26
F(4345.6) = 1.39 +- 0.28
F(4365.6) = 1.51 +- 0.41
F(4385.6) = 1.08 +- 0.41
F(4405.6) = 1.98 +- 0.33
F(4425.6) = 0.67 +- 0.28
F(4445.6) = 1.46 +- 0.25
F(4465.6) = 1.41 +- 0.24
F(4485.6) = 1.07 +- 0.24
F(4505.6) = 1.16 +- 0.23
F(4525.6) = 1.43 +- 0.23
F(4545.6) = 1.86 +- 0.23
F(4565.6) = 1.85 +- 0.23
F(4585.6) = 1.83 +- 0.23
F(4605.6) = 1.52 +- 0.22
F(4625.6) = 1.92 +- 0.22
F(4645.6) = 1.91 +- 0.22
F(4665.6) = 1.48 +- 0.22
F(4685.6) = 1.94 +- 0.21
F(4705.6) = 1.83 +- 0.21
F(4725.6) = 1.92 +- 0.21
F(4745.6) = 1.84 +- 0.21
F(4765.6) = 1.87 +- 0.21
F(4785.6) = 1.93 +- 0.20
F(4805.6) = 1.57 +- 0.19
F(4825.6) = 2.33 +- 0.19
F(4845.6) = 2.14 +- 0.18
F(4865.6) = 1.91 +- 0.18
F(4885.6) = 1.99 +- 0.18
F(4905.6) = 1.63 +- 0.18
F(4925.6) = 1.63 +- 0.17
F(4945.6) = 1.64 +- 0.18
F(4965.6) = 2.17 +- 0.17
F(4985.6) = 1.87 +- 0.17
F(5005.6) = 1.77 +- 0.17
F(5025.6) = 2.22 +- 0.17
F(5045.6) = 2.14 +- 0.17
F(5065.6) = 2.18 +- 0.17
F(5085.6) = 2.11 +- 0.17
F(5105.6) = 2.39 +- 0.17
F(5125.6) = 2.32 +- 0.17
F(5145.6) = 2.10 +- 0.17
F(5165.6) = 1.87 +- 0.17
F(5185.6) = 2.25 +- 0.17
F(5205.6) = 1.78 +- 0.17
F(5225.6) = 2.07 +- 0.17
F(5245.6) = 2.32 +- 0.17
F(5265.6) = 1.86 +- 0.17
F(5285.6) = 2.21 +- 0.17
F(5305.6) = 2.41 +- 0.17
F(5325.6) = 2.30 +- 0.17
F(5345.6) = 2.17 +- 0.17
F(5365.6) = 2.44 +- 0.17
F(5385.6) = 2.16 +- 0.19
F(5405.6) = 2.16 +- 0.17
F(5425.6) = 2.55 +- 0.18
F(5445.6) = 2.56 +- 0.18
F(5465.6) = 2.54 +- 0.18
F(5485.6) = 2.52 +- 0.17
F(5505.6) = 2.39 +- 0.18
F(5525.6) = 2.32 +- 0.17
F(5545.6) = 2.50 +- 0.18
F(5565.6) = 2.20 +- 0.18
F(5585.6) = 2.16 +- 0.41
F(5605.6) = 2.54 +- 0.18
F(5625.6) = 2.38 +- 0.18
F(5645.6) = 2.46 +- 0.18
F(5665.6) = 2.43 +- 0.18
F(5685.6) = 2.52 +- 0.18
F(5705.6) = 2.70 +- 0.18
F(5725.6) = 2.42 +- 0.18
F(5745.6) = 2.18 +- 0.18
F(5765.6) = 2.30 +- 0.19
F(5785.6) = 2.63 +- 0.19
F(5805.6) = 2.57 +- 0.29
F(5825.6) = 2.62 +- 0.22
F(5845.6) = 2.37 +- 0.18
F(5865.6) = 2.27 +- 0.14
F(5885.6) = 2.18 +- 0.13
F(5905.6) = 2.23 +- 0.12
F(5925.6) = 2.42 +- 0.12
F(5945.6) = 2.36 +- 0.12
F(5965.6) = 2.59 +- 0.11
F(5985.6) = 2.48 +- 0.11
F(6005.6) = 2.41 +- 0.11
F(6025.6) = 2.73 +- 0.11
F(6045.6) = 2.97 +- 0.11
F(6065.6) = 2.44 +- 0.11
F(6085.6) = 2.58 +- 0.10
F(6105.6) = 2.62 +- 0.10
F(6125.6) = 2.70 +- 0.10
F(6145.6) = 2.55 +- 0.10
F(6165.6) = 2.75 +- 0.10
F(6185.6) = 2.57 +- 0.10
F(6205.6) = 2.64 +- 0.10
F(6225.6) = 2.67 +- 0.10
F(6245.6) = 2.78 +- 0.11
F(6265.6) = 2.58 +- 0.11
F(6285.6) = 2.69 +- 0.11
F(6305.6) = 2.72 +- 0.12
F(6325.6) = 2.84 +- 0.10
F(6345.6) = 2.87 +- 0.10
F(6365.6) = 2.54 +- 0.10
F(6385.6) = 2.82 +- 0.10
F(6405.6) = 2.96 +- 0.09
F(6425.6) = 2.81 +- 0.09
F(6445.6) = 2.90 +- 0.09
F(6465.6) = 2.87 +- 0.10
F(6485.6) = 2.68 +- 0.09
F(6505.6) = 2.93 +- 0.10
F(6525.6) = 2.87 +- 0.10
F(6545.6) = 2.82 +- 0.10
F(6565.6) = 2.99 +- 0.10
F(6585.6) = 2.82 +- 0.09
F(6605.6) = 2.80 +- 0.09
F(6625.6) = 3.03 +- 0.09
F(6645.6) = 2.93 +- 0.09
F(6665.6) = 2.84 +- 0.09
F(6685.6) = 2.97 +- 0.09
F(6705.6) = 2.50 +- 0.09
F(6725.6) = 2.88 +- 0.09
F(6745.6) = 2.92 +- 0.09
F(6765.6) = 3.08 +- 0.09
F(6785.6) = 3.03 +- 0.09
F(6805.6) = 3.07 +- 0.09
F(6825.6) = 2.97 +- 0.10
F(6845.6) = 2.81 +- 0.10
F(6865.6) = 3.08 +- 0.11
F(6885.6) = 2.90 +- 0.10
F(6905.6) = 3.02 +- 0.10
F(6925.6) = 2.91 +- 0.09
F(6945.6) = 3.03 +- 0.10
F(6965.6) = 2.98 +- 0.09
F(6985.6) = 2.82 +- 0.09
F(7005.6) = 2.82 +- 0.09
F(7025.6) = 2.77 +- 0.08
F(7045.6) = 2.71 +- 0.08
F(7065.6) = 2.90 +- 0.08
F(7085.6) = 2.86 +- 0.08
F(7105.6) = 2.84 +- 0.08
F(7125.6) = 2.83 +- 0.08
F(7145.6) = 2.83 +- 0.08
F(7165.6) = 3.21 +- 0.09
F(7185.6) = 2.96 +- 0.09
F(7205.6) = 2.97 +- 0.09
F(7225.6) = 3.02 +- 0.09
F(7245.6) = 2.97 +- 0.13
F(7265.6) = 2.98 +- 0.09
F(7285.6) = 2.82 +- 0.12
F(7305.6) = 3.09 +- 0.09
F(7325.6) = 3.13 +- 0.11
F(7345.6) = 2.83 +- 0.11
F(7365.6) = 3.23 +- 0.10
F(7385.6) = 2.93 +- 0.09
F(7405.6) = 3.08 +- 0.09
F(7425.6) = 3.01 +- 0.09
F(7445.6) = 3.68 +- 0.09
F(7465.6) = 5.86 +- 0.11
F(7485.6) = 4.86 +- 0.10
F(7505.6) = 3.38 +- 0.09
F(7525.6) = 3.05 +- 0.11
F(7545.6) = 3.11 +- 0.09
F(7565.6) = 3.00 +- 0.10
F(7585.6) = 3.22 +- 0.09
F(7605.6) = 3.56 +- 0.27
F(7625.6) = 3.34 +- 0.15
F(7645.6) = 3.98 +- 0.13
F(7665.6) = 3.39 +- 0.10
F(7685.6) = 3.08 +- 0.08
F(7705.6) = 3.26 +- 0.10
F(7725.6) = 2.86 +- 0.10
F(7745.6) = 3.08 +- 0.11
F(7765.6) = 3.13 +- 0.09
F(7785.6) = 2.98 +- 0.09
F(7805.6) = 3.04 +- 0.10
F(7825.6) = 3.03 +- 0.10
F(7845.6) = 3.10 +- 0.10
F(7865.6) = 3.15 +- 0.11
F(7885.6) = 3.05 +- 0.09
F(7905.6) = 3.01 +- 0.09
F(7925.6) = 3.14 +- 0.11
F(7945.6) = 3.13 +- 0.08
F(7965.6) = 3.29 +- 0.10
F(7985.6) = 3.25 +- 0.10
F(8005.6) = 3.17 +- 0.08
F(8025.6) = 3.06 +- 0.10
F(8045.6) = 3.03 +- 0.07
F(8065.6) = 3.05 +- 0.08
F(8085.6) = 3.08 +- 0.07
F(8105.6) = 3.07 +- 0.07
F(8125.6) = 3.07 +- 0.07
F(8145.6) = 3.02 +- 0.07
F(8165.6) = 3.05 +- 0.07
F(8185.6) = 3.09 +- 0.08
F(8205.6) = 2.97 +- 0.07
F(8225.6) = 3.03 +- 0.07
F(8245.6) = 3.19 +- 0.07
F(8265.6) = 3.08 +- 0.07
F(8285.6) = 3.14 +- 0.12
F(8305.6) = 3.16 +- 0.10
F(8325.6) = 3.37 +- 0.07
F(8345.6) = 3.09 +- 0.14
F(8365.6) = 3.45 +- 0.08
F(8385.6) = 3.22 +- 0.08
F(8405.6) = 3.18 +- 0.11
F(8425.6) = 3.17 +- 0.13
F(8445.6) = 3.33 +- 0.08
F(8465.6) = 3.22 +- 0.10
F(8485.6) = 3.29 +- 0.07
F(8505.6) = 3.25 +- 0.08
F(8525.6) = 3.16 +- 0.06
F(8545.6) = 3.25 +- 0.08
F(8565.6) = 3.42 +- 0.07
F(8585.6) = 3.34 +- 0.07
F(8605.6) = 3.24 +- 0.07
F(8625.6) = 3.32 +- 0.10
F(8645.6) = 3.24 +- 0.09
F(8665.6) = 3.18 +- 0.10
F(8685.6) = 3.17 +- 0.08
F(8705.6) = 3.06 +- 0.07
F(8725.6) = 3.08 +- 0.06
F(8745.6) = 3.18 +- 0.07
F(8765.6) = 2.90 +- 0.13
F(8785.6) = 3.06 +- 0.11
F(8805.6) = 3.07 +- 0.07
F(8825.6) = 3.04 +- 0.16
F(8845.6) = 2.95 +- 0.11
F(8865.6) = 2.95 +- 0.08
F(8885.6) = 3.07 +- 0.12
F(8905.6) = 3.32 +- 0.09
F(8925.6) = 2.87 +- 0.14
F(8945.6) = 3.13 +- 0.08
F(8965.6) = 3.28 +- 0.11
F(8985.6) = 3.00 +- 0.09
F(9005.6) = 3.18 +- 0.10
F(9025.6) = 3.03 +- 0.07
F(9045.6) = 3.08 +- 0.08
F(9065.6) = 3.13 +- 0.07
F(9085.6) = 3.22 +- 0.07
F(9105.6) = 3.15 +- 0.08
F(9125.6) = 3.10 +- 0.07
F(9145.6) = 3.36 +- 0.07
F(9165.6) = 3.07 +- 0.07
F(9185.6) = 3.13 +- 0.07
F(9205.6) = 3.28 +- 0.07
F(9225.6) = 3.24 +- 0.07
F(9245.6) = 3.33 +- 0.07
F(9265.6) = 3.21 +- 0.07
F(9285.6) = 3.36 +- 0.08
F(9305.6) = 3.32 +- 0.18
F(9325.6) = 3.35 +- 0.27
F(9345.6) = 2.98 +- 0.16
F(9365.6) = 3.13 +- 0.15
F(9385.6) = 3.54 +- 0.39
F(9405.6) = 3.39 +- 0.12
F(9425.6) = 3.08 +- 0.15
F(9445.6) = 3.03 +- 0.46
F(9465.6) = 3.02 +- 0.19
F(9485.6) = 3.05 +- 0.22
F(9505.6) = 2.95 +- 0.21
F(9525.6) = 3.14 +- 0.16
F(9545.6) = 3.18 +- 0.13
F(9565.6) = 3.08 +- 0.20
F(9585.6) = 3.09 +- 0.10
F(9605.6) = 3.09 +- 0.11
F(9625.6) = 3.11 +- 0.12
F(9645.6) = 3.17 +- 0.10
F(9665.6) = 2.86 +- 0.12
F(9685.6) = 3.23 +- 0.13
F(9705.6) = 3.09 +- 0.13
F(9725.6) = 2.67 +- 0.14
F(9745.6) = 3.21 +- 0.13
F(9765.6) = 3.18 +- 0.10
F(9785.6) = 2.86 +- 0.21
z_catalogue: 0.138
